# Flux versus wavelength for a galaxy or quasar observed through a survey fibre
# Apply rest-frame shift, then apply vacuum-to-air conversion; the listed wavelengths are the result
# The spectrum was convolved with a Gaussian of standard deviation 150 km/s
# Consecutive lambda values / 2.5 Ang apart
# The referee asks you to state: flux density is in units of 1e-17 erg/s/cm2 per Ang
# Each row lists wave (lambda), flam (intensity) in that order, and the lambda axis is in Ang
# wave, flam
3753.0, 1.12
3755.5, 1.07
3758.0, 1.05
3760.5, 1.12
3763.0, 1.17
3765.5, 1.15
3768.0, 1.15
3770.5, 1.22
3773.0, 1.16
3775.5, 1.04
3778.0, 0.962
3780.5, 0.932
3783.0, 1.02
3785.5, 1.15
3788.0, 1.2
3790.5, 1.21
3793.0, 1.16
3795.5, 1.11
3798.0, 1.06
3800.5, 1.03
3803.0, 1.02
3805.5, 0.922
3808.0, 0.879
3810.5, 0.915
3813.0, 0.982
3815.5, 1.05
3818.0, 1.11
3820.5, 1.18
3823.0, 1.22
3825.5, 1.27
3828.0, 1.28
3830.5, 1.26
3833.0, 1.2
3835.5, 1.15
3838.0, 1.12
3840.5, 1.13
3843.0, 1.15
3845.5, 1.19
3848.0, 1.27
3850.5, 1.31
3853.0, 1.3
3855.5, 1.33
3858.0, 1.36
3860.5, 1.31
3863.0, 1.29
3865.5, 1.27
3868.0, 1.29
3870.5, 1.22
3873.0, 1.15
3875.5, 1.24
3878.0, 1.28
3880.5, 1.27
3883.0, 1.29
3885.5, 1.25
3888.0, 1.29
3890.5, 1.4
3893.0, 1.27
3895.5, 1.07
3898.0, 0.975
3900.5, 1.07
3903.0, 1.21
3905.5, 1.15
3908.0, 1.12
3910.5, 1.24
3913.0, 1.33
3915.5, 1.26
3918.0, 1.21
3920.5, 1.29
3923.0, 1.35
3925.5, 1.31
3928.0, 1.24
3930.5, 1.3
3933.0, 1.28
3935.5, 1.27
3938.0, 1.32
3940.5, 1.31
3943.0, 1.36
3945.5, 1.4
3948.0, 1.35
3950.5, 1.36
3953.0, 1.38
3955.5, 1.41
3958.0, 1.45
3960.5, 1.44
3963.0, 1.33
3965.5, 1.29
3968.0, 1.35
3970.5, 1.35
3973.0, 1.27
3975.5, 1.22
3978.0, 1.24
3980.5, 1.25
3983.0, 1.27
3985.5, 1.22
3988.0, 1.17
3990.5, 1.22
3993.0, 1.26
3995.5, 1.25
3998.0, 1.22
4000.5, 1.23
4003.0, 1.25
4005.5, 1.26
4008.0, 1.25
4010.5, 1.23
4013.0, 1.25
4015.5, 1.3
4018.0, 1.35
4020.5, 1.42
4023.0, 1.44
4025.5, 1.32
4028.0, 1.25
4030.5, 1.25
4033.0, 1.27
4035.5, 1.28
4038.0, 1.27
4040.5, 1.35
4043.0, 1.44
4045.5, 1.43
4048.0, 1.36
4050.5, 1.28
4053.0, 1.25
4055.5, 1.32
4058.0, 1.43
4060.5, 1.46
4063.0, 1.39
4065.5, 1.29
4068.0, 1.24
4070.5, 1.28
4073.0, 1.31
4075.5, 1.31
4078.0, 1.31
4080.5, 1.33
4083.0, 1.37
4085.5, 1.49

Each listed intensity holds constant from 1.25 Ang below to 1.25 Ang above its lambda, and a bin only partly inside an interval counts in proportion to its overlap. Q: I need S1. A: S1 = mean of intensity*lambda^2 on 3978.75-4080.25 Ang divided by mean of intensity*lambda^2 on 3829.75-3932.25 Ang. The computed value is 1.1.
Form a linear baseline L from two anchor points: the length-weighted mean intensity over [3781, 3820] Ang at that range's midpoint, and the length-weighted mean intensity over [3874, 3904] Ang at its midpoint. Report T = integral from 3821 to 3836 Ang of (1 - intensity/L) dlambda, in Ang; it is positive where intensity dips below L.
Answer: -1.7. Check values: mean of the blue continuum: 1.05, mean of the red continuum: 1.22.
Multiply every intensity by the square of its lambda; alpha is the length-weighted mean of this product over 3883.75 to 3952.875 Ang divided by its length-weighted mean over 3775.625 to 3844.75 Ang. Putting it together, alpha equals 1.2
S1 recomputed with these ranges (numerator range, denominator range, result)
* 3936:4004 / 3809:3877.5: 1.15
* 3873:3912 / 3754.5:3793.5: 1.16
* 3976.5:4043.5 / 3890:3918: 1.14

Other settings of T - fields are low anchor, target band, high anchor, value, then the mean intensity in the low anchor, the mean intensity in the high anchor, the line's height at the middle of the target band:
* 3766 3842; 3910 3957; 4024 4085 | -3.7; 1.1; 1.33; 1.22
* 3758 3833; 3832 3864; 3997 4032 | -2.6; 1.1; 1.29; 1.15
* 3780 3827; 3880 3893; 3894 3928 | -1.4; 1.08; 1.2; 1.17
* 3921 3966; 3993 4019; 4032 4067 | 1.6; 1.34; 1.34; 1.34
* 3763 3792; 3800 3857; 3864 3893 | 2.3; 1.11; 1.27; 1.19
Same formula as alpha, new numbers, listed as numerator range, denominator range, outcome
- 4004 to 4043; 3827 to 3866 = 1.15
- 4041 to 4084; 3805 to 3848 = 1.34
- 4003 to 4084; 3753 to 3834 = 1.36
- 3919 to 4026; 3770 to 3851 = 1.27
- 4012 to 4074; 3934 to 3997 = 1.06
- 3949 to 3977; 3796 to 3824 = 1.41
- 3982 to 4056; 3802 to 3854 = 1.25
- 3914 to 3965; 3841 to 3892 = 1.09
